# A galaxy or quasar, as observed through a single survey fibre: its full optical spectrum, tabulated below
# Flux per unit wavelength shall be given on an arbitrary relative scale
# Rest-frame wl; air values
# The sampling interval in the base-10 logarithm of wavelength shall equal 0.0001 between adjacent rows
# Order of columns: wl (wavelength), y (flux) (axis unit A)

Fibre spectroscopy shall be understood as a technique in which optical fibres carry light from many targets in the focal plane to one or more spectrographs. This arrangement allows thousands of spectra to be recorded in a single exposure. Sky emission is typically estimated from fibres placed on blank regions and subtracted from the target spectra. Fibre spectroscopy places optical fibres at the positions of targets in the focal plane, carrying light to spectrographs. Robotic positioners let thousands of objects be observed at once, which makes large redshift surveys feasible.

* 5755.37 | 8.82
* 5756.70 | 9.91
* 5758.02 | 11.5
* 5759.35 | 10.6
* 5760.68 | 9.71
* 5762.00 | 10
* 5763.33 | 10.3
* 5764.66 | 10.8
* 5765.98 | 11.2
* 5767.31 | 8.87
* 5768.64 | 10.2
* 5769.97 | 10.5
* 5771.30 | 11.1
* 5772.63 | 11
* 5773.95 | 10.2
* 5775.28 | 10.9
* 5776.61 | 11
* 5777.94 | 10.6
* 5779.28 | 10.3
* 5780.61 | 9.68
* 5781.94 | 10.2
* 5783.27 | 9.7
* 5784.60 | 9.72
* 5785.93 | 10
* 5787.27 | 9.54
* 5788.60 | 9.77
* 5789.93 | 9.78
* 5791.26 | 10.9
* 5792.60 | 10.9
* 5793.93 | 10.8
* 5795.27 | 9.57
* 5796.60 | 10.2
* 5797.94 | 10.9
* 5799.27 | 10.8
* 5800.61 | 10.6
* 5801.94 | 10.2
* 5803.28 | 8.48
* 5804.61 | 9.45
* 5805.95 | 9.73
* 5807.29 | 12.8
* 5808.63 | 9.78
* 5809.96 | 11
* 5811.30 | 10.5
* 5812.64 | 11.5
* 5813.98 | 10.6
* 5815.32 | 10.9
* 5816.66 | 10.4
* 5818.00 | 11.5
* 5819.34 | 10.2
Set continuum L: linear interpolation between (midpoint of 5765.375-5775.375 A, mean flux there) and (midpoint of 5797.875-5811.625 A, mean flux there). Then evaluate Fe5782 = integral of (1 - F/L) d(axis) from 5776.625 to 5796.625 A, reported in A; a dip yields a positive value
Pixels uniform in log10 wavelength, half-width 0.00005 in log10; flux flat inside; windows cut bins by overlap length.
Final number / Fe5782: 0.5 A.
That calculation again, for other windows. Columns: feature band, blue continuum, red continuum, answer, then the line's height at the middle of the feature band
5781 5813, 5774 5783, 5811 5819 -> 1.1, 10.6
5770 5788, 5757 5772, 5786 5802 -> 0.1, 10.4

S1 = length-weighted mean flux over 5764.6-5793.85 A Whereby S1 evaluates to 10.3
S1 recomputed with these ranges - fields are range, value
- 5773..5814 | 10.3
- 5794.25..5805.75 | 10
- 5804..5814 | 10.7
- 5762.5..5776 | 10.5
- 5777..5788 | 9.99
